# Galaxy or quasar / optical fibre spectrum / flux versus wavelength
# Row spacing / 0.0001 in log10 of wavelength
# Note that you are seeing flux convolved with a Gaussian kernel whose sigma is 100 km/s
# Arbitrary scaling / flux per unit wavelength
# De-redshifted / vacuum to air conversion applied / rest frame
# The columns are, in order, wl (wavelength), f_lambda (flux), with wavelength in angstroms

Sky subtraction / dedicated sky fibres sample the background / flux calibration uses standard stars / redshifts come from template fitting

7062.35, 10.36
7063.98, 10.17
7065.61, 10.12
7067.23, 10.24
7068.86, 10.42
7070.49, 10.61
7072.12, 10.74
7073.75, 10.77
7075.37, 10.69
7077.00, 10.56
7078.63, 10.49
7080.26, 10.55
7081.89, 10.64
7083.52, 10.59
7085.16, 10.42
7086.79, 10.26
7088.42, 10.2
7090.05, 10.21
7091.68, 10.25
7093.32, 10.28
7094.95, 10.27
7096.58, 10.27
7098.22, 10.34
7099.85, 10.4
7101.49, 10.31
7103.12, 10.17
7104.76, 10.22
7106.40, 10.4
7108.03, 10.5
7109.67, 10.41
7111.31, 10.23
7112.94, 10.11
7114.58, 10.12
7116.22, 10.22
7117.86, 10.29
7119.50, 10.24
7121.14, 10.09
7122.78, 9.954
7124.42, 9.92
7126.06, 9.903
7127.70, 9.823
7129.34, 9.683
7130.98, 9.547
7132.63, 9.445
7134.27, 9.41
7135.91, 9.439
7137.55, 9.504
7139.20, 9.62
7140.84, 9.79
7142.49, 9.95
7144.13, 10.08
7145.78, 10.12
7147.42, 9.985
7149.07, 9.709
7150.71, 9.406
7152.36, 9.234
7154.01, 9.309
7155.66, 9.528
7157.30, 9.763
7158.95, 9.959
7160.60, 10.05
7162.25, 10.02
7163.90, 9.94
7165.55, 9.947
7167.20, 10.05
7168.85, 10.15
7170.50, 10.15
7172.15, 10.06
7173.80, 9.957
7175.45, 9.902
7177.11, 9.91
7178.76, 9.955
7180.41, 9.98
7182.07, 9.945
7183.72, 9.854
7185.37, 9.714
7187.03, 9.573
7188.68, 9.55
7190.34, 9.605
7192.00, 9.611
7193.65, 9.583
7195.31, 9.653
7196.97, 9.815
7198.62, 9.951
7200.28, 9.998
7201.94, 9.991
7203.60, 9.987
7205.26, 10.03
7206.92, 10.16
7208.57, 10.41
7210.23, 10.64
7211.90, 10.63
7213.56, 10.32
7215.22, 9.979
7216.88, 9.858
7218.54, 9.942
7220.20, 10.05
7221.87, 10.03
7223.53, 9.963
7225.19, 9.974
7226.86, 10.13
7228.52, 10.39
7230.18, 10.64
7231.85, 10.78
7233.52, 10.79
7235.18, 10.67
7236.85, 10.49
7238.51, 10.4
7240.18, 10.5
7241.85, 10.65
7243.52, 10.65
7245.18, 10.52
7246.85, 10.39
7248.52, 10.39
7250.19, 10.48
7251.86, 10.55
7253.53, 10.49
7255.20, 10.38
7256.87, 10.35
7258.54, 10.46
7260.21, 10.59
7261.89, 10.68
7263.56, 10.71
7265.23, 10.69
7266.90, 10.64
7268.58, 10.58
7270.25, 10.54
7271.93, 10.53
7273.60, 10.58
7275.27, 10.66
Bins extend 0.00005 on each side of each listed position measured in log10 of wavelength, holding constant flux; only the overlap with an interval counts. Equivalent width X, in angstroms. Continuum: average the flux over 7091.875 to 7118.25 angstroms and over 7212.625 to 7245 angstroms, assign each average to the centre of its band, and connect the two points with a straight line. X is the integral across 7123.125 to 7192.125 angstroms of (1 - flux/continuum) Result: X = 3.4 angstroms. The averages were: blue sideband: 10.3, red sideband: 10.3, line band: 9.79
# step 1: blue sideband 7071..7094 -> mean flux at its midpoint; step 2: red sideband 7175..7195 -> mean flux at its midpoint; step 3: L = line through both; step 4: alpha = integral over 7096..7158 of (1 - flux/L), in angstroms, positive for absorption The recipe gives 1.4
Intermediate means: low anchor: 10.5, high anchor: 9.76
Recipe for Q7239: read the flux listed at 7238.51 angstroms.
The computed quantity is 10.4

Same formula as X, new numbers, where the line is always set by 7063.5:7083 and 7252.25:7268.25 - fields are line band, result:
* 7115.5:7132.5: 0.9 angstroms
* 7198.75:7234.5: 1.1 angstroms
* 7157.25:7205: 2.9 angstroms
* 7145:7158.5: 1.1 angstroms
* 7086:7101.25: 0.3 angstroms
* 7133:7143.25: 0.9 angstroms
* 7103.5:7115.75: 0.3 angstroms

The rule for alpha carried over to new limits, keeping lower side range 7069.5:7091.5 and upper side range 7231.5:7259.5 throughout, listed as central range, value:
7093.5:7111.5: 0.3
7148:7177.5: 1.9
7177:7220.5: 2.4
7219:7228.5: 0.4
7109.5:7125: 0.5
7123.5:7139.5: 1.3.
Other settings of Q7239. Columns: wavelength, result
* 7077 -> 10.56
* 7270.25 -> 10.54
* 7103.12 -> 10.17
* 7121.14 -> 10.09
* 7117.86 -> 10.29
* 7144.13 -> 10.08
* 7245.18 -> 10.52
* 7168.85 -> 10.15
